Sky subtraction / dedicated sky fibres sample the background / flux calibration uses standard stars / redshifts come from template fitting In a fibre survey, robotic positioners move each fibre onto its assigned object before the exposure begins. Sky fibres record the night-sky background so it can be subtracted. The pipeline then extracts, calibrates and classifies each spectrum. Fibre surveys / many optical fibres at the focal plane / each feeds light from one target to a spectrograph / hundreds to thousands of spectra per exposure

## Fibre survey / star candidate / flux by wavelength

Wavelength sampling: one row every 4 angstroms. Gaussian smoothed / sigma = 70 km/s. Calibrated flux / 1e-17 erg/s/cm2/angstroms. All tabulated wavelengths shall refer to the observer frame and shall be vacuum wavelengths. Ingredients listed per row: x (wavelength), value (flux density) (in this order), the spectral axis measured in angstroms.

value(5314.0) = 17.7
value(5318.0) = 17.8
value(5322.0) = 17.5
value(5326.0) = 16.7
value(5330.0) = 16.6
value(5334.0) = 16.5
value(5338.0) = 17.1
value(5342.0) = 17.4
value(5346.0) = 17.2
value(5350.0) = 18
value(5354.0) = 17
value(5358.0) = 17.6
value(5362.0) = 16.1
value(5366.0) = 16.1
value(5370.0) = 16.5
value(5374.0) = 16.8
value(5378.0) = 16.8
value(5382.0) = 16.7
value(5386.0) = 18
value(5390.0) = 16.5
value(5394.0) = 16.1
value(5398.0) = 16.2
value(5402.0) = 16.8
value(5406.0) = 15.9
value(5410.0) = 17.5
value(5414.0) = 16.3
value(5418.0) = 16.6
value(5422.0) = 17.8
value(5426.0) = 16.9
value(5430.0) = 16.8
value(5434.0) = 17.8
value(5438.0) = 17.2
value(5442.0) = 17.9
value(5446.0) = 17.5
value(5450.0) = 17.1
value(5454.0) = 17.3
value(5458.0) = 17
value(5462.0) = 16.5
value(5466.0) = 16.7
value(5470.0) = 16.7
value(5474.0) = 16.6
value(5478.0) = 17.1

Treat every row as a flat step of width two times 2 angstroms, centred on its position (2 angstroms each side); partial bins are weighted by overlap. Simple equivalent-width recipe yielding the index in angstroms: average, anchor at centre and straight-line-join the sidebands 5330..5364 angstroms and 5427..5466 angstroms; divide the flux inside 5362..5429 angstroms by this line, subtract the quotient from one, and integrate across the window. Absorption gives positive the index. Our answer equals 1.7 angstroms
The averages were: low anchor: 17.1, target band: 16.7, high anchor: 17.2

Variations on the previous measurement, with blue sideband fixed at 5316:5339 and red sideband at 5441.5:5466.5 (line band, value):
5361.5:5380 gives 0.6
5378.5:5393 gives 0.1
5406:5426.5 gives 0.2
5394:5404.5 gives 0.4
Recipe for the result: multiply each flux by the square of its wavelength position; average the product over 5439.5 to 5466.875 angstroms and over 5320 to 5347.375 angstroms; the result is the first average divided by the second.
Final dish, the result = 1.06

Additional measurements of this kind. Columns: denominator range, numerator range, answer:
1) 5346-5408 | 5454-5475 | 1.03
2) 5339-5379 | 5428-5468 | 1.05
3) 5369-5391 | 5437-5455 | 1.05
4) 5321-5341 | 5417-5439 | 1.06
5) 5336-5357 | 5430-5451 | 1.04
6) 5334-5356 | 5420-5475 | 1.03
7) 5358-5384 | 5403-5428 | 1.03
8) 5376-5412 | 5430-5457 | 1.06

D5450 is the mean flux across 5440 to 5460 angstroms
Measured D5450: 17.4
